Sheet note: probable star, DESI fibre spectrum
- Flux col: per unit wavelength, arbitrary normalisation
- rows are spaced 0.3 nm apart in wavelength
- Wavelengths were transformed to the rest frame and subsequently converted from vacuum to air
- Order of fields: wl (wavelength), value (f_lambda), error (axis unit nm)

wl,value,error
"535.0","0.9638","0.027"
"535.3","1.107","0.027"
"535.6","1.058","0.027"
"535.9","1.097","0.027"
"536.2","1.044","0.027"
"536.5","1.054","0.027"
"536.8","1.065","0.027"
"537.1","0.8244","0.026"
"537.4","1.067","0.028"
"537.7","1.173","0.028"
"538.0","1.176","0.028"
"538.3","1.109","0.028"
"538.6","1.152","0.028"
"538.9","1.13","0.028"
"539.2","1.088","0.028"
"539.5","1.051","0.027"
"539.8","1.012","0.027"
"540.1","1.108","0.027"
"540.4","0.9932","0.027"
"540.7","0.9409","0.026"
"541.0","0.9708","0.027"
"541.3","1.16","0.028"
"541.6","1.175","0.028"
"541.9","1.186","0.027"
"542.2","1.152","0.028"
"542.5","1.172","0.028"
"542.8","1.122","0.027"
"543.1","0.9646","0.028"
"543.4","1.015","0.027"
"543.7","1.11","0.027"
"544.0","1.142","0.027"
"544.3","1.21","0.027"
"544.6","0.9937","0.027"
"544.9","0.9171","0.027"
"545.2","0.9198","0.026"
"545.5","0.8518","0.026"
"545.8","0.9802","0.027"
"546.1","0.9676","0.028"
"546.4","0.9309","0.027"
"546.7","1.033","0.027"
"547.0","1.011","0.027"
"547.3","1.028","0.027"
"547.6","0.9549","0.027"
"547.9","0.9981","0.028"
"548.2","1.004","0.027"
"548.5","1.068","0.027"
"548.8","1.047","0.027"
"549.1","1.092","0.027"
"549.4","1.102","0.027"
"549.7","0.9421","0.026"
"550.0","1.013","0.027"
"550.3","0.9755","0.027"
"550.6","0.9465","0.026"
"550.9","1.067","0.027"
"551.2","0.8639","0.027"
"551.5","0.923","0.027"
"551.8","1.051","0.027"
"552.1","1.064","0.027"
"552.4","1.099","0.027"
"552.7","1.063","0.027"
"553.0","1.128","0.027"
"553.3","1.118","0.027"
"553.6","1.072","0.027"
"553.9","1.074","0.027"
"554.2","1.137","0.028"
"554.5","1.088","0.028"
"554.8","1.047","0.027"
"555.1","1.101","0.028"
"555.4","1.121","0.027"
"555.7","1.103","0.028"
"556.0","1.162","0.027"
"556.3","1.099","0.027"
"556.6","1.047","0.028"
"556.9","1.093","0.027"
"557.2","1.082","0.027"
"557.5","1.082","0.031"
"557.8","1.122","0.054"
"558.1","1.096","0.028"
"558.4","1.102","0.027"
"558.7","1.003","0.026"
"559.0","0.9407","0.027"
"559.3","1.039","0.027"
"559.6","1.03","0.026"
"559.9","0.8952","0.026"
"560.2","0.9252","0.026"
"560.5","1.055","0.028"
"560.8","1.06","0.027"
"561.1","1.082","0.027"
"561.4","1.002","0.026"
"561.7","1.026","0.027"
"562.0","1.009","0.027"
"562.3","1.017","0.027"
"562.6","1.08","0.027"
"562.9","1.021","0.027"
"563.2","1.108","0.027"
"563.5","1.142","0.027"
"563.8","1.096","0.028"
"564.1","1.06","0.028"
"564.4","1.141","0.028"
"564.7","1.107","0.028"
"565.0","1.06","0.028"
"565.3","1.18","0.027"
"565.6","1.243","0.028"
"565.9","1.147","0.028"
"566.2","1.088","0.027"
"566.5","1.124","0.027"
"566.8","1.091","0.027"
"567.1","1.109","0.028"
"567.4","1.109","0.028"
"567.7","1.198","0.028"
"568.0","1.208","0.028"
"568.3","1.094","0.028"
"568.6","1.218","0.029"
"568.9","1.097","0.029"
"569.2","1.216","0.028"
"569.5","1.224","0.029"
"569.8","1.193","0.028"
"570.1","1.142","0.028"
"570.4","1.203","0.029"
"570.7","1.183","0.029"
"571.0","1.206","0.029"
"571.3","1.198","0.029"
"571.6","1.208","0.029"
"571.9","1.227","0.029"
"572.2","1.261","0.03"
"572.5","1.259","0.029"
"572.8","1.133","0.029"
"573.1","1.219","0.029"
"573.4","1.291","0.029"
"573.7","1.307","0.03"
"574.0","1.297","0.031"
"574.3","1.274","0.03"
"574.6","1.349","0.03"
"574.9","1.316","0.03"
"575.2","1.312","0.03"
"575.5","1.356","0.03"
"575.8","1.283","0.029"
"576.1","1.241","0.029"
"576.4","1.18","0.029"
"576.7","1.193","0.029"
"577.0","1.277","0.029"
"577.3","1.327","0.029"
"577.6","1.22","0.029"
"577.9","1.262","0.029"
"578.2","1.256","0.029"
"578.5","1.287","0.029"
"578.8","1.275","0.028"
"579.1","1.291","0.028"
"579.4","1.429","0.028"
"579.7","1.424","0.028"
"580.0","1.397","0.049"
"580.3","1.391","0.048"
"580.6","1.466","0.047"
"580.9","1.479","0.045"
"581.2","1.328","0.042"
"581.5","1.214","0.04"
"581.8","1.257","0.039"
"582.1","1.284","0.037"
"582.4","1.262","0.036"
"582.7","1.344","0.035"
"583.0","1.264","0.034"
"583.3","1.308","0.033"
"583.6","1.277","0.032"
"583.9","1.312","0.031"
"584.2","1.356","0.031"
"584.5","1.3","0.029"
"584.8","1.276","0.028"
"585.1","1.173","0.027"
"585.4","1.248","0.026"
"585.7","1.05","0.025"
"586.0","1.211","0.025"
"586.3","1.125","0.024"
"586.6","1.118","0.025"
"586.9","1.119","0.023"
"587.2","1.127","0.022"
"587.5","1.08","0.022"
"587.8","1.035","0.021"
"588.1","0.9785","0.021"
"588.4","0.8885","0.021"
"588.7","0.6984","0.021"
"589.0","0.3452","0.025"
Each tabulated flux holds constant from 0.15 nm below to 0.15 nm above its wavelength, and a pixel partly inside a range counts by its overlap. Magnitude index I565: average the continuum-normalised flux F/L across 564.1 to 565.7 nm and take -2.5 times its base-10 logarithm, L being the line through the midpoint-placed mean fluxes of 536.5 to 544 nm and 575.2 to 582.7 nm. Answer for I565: 0.08 mag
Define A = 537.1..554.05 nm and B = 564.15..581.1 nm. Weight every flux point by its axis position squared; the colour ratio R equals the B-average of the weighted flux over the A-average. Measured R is 1.30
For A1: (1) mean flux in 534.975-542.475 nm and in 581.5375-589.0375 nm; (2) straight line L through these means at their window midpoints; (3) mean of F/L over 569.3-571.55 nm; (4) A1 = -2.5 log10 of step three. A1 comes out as -0.06 mag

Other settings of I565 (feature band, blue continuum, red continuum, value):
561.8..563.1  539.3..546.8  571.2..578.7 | 0.14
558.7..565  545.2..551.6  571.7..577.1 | 0.09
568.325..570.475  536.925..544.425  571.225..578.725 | 0.05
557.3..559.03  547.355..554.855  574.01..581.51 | 0.04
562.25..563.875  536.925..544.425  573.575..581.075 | 0.14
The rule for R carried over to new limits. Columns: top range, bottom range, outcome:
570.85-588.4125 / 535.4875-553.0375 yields 1.36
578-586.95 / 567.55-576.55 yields 1.08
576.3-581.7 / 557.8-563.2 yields 1.37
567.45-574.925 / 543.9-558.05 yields 1.26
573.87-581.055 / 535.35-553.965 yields 1.42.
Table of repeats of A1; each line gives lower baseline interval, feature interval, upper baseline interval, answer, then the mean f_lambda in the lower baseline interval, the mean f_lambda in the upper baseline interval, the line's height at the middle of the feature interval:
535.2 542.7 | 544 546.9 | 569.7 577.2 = 0.13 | 1.08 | 1.25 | 1.11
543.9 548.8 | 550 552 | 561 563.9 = 0.04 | 1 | 1.06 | 1.02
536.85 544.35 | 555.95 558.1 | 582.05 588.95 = 0.02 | 1.09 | 1.15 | 1.11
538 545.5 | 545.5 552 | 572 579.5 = 0.12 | 1.07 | 1.27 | 1.11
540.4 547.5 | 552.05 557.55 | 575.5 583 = 0.03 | 1.04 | 1.31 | 1.12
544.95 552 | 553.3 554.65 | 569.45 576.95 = -0.05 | 0.99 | 1.24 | 1.05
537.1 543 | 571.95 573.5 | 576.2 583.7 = 0.03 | 1.09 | 1.31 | 1.27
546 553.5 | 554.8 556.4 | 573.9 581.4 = -0.03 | 1.02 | 1.32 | 1.08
